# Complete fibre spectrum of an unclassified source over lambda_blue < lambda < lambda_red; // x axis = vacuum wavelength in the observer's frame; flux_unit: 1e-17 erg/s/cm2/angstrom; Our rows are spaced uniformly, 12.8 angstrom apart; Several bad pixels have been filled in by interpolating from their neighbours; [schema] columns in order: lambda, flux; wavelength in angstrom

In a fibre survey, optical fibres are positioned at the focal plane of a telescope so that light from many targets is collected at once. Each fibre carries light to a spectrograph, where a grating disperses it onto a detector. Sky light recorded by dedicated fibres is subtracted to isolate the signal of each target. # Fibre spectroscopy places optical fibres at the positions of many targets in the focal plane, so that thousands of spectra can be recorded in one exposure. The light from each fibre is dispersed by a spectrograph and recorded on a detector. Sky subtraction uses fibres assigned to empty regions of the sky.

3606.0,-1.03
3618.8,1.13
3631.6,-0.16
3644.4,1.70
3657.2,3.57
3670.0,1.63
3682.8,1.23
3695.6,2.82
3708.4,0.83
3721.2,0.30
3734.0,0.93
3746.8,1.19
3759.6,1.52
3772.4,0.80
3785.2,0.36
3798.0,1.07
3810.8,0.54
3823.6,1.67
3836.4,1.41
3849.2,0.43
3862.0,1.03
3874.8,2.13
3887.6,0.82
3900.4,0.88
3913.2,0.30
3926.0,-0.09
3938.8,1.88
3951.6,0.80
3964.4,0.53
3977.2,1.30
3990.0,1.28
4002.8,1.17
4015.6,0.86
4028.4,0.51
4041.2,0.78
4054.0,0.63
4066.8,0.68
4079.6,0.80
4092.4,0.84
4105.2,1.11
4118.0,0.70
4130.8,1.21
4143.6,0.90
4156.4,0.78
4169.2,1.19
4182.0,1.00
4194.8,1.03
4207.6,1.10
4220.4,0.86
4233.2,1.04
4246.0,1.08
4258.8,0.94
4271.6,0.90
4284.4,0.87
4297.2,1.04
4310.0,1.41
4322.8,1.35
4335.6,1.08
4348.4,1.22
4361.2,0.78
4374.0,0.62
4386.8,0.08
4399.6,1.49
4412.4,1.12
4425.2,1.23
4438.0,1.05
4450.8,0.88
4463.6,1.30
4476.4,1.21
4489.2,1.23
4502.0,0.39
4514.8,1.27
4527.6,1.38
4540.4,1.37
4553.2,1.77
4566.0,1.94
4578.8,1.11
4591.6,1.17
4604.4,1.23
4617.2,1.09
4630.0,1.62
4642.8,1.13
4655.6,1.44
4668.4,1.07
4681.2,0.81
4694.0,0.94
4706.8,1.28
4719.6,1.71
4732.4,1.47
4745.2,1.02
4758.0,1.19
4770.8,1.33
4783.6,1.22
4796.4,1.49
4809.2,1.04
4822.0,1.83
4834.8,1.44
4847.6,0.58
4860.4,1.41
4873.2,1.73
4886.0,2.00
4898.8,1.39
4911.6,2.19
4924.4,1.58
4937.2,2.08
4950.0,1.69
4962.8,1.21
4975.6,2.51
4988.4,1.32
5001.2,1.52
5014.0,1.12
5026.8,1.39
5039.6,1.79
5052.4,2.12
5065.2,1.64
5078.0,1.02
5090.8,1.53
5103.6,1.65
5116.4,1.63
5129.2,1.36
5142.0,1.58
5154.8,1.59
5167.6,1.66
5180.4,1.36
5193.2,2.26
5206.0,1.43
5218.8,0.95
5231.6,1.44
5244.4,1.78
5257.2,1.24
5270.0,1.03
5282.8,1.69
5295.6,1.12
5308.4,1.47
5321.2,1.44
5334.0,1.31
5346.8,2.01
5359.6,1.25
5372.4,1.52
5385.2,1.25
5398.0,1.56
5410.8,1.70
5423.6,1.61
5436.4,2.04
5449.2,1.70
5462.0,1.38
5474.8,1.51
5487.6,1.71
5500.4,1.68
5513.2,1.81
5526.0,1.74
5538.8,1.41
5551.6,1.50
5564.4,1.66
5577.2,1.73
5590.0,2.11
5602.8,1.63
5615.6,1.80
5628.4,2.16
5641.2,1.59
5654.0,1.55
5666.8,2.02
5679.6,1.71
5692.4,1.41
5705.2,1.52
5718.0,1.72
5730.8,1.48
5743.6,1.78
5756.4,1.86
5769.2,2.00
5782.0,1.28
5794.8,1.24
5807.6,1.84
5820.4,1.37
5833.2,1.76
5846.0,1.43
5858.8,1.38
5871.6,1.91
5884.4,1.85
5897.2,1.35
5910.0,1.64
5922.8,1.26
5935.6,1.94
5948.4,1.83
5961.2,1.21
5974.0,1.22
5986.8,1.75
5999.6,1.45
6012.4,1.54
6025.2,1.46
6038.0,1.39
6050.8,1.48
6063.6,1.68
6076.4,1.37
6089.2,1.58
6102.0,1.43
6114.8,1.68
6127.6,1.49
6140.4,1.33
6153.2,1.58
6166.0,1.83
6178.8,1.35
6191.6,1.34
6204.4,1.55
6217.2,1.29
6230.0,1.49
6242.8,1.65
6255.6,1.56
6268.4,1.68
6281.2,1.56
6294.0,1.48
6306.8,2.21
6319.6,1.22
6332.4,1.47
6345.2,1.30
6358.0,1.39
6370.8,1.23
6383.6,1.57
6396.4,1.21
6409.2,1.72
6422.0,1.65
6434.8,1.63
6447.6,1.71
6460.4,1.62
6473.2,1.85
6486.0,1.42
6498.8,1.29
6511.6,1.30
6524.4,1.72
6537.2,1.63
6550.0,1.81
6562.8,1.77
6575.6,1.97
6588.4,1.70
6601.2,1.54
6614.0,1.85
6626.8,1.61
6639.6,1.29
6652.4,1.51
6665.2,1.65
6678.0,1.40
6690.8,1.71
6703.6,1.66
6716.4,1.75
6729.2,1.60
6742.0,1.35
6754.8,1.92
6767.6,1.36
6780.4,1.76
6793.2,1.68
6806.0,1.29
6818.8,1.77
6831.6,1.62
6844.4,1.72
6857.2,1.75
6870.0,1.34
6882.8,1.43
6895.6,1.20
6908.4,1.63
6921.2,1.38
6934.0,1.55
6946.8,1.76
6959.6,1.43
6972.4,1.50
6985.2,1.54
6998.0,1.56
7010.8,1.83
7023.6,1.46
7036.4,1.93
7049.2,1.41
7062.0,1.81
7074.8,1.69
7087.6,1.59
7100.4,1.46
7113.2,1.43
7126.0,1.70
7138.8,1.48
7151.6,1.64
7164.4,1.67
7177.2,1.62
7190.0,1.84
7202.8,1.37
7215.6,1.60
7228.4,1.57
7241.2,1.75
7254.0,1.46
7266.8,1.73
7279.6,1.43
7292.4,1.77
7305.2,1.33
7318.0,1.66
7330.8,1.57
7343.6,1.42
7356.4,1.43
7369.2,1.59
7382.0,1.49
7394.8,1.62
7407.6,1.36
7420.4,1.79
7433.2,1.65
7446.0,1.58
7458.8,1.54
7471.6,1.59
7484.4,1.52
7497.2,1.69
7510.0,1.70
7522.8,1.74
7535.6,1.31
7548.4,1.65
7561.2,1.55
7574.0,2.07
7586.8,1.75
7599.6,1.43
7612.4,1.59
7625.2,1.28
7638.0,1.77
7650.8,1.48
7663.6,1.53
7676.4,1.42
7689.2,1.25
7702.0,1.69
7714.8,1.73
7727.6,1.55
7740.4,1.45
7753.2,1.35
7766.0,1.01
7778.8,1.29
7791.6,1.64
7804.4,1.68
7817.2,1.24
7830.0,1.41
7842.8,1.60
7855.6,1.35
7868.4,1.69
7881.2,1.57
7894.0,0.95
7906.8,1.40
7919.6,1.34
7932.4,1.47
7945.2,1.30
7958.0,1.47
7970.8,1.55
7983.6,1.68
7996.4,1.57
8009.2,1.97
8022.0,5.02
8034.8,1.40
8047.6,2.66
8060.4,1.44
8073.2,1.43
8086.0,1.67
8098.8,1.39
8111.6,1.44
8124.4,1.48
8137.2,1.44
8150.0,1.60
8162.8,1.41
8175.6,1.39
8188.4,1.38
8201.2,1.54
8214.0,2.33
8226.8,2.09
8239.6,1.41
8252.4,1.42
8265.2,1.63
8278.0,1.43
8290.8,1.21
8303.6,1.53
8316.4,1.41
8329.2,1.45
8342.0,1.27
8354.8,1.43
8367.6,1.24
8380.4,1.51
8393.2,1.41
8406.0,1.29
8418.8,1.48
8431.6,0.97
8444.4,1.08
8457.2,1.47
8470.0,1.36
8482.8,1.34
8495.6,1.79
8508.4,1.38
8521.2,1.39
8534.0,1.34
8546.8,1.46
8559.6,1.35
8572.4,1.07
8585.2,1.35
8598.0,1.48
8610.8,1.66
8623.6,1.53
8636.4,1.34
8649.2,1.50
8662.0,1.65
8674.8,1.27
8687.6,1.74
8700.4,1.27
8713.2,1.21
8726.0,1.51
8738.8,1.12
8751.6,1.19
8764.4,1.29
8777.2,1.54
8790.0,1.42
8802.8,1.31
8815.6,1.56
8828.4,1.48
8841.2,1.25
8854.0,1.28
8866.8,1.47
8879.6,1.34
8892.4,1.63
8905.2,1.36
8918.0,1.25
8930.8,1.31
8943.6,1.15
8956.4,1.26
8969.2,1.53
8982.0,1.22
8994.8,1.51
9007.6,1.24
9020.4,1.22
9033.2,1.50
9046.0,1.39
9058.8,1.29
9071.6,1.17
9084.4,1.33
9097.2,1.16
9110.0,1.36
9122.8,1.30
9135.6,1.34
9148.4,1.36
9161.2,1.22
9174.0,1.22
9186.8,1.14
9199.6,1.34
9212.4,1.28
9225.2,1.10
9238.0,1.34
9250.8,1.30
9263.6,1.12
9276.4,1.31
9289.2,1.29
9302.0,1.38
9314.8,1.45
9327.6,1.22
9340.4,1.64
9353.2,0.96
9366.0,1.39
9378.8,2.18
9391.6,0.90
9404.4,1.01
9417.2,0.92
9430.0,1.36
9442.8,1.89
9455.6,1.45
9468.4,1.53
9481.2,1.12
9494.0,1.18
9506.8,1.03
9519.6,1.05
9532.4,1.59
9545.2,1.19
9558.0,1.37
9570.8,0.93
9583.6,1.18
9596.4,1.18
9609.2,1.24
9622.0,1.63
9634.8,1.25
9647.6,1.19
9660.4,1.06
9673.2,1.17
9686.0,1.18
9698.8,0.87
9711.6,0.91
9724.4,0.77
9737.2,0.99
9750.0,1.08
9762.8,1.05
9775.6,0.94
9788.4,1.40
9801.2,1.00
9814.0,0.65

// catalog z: 0.22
